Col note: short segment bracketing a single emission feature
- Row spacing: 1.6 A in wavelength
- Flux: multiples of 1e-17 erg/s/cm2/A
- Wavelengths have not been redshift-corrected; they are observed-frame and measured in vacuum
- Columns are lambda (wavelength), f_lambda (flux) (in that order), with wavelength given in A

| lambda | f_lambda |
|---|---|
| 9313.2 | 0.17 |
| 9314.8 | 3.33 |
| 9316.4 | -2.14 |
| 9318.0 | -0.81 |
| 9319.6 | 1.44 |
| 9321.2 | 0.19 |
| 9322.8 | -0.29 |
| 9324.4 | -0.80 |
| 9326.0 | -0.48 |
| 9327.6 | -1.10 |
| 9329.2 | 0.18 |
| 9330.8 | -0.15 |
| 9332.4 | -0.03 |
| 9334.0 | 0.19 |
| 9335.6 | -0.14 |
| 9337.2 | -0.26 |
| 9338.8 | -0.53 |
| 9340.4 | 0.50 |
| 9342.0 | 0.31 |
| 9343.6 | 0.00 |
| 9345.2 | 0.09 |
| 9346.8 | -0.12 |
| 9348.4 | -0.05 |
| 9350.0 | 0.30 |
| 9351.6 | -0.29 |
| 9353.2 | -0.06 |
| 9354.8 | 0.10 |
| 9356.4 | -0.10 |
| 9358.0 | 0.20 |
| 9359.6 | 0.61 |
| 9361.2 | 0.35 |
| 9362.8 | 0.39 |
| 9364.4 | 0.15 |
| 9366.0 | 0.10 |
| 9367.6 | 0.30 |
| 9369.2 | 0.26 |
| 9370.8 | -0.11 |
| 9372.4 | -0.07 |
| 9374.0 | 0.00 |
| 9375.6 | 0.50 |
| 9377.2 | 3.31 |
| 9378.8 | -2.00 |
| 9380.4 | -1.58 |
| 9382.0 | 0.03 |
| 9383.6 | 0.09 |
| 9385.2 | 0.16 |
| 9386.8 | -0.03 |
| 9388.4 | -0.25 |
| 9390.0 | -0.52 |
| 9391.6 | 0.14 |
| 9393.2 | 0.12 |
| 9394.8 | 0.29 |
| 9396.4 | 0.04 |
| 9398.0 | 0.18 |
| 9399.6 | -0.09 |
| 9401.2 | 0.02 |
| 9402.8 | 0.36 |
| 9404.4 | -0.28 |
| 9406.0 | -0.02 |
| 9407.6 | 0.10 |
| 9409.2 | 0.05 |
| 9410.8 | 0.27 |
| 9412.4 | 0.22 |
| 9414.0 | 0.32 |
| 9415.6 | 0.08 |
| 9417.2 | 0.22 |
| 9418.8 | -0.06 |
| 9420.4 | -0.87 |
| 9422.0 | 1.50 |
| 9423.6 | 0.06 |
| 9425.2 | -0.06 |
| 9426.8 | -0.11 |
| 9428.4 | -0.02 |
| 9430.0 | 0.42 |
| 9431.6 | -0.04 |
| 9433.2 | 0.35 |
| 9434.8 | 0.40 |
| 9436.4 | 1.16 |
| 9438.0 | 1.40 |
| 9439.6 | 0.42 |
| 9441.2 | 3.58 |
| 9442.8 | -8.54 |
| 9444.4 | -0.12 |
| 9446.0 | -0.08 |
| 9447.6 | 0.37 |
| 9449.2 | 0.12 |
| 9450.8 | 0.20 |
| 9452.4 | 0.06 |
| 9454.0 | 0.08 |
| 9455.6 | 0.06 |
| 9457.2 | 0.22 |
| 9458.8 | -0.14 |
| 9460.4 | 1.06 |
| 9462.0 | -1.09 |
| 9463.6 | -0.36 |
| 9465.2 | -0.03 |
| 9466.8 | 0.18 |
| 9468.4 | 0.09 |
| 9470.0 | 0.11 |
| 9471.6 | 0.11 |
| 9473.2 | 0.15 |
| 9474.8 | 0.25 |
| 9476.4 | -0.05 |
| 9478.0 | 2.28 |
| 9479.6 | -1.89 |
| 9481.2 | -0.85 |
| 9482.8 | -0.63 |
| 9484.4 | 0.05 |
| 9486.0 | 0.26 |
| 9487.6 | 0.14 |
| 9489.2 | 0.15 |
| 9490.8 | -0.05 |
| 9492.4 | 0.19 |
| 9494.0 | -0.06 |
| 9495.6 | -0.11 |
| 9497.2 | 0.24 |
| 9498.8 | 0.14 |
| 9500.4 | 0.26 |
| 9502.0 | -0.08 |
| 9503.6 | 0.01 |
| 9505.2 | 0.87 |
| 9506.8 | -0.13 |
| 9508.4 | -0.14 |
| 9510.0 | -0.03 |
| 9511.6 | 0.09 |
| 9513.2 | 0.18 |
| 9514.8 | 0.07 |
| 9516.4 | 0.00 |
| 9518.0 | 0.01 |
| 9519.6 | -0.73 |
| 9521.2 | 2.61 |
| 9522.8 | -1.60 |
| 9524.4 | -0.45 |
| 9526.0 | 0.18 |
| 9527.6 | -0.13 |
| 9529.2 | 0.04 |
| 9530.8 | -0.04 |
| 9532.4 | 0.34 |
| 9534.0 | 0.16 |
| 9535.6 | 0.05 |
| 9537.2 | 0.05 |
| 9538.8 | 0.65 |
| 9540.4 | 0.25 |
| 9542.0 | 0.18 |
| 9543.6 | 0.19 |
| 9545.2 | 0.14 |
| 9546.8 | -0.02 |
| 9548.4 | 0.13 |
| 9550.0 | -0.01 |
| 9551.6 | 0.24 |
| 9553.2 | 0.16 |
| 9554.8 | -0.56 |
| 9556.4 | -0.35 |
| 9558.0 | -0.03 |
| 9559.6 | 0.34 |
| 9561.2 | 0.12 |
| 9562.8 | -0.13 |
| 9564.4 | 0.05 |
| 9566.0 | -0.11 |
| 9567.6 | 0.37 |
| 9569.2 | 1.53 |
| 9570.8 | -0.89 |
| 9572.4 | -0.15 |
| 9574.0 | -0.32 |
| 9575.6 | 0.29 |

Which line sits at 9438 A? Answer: H-beta 4861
